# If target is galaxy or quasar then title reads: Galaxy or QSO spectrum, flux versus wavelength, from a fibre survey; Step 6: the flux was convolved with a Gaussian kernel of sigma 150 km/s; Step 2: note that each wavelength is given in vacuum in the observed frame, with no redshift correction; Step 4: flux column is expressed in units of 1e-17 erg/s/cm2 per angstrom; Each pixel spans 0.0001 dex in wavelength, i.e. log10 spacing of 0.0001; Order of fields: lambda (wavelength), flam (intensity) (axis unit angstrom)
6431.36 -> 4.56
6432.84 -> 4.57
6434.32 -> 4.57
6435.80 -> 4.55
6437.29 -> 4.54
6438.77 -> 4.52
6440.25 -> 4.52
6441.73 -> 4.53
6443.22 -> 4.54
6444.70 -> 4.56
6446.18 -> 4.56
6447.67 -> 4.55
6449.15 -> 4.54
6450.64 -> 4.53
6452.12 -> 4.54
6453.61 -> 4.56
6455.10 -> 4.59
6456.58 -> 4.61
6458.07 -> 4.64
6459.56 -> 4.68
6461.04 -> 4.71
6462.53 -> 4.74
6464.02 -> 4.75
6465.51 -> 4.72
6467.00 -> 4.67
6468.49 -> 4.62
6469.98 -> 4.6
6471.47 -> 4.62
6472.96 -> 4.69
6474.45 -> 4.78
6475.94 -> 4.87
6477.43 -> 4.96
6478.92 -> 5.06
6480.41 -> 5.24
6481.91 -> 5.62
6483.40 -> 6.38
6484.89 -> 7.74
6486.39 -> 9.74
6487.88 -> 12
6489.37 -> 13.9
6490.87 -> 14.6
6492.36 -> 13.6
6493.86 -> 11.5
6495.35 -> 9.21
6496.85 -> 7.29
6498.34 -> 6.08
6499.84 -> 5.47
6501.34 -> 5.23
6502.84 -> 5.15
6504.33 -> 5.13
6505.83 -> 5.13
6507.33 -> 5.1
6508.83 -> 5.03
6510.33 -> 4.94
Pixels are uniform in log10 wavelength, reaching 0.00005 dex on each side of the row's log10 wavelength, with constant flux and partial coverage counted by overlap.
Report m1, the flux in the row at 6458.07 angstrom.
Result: 4.64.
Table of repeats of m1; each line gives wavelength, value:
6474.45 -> 4.78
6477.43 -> 4.96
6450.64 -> 4.53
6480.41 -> 5.24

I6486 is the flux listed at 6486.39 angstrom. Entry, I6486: 9.74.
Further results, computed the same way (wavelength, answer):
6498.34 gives 6.08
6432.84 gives 4.57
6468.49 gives 4.62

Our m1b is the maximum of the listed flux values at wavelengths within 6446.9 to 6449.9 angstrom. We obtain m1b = 4.55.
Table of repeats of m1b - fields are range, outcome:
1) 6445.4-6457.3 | 4.61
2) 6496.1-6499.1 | 7.29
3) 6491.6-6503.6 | 13.6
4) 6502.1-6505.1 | 5.15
